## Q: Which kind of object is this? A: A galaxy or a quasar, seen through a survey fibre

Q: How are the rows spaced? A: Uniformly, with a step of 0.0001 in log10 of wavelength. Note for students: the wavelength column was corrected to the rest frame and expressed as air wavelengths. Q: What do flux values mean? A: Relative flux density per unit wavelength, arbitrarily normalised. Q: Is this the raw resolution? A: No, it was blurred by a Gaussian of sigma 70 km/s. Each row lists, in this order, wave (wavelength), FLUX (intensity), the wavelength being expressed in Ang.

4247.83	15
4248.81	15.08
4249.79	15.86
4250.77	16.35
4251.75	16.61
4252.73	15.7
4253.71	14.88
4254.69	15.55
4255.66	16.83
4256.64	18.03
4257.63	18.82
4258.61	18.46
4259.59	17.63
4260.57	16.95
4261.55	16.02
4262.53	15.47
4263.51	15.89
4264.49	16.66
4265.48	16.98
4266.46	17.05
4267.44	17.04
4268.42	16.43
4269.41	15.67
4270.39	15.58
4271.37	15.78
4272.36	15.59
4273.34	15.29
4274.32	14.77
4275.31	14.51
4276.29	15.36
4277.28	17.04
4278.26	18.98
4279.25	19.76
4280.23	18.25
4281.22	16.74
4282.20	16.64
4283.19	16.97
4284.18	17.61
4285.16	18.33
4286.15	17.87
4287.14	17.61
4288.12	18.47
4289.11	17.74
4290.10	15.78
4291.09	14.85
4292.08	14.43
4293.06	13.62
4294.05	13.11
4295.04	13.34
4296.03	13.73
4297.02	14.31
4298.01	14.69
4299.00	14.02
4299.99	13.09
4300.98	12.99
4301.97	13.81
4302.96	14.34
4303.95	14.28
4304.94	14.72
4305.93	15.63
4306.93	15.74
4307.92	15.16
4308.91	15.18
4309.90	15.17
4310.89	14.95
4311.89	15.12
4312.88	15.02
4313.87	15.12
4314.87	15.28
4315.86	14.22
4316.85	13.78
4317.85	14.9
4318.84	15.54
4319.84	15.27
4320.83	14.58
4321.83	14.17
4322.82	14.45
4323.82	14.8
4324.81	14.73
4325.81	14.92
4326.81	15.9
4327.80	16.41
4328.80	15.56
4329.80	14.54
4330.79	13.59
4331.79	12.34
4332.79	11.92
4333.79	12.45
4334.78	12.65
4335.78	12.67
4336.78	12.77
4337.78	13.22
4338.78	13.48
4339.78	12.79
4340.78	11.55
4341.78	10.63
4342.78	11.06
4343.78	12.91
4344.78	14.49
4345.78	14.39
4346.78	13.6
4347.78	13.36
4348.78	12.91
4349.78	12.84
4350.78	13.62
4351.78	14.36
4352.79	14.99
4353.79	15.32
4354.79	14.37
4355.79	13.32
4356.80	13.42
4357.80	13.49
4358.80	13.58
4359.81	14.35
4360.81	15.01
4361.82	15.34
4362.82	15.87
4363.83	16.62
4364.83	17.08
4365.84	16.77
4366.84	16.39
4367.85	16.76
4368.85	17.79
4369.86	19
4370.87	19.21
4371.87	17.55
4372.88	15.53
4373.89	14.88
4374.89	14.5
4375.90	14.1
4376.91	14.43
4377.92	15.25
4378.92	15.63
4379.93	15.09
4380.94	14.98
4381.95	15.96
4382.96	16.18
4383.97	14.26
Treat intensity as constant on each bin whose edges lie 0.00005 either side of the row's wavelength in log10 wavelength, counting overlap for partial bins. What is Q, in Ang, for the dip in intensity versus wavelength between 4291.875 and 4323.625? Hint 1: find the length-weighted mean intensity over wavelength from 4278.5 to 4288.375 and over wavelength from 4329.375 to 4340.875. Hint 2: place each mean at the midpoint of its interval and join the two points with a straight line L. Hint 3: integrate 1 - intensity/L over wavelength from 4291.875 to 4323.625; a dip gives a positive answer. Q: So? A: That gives 1.9 Ang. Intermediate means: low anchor 17.8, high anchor 12.9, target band 14.5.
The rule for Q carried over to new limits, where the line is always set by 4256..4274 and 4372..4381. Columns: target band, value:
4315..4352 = 4.6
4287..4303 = 1.5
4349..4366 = 0.7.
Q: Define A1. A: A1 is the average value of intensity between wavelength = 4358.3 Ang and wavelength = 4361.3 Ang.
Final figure 14.3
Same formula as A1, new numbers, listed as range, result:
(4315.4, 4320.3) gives 14.7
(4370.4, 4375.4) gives 16.3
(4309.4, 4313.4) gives 15.1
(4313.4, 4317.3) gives 14.6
